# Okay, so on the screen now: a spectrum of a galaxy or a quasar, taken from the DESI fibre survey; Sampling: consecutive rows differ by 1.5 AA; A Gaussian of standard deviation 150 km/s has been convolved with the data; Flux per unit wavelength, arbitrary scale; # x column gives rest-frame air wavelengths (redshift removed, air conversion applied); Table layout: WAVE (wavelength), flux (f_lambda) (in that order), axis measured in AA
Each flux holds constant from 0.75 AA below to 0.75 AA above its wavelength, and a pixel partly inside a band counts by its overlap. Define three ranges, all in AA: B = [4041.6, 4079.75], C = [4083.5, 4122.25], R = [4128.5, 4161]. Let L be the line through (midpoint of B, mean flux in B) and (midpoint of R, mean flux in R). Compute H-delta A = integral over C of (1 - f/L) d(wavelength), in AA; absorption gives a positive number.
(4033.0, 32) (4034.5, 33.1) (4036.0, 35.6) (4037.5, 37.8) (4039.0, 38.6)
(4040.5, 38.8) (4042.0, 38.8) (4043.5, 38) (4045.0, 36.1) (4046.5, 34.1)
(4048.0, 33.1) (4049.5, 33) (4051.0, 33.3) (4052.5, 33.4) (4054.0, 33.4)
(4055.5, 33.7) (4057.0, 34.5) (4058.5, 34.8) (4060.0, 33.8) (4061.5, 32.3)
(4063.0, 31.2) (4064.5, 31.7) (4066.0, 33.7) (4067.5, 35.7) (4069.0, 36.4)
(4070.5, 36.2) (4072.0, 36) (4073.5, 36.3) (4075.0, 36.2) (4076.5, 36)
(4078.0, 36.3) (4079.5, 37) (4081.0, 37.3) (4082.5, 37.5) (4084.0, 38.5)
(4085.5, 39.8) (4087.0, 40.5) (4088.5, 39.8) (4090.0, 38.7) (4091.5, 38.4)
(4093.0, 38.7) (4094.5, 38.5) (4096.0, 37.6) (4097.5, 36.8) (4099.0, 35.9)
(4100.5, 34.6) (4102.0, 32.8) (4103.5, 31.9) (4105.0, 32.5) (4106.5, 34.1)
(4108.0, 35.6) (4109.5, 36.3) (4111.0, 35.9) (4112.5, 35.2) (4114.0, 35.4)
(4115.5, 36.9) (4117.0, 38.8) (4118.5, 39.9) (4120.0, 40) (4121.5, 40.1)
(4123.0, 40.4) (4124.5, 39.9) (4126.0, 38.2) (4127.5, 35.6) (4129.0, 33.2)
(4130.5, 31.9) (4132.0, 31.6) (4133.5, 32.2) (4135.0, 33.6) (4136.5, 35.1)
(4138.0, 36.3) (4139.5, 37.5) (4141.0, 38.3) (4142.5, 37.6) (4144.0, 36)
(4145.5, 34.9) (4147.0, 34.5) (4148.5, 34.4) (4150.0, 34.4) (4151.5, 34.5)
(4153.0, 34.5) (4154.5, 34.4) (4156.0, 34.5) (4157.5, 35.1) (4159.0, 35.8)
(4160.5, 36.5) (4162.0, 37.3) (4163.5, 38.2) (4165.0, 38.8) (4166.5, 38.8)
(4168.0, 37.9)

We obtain -2.5 AA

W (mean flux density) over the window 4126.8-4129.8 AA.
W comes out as 34.3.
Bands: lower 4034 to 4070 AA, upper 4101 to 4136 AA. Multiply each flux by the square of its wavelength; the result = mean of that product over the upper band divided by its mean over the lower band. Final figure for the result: 1.1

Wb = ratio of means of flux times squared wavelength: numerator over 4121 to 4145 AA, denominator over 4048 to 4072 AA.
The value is 1.1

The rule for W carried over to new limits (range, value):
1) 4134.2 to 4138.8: 35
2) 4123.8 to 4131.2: 35.8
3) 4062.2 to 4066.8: 32.2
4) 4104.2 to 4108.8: 34.1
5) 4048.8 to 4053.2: 33.2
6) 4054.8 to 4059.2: 34.3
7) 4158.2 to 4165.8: 37.3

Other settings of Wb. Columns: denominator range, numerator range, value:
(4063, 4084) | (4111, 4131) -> 1.07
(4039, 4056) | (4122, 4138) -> 1.04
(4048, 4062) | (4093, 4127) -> 1.12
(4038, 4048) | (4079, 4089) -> 1.06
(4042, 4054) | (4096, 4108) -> 1.02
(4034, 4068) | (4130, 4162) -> 1.06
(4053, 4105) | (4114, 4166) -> 1.04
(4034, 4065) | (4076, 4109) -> 1.08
